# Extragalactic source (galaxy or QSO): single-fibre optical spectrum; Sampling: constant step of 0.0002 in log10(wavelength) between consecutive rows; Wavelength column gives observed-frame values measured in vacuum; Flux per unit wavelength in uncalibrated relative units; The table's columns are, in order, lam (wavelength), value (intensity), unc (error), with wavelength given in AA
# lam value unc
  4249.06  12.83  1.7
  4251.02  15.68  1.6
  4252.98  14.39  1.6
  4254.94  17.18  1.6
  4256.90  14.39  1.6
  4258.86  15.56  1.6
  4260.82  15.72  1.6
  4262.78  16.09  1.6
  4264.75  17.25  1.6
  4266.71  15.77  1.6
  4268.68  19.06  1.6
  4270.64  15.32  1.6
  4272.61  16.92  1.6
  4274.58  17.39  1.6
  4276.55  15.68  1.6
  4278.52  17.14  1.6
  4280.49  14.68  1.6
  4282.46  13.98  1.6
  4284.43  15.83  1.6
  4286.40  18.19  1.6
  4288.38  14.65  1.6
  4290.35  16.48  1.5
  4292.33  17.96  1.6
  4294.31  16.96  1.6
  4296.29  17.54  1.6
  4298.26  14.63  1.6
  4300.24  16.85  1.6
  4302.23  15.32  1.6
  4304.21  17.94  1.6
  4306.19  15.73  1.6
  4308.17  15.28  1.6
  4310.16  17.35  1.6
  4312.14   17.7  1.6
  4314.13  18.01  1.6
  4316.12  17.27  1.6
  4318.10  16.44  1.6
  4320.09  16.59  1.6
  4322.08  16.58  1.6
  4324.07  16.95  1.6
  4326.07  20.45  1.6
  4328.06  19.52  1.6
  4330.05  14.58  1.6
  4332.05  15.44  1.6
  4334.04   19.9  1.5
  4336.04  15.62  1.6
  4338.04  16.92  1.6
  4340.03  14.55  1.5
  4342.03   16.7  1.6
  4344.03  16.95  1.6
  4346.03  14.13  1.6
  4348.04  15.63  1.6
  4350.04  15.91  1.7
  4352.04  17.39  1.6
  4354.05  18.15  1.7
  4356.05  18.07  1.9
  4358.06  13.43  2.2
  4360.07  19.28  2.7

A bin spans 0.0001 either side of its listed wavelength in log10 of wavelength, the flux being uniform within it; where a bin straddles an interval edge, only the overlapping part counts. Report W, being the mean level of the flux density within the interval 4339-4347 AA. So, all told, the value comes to 15.6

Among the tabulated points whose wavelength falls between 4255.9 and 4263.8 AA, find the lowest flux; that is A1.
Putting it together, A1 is 14.39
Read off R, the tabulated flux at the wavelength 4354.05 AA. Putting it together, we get 18.15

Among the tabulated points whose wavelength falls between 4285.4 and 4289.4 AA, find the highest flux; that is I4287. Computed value 18.19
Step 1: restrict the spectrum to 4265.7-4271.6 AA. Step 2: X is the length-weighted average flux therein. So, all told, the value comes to 16.7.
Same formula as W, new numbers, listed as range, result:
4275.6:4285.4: 15.5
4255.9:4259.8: 15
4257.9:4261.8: 15.7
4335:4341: 15.7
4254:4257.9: 15.8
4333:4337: 17.8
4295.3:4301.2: 16.4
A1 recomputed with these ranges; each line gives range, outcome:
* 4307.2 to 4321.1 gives 15.28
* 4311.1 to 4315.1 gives 17.7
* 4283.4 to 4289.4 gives 14.65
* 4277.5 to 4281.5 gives 14.68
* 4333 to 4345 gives 14.55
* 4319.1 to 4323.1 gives 16.58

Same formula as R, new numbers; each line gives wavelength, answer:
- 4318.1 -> 16.44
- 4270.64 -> 15.32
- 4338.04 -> 16.92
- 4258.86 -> 15.56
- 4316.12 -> 17.27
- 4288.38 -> 14.65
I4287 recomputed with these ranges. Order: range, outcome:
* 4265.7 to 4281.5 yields 19.06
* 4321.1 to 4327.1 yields 20.45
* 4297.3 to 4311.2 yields 17.94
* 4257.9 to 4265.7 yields 17.25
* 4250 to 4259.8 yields 17.18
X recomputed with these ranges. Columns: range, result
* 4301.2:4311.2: 16.3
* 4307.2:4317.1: 17.1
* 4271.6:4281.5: 16.3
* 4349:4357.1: 17.4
